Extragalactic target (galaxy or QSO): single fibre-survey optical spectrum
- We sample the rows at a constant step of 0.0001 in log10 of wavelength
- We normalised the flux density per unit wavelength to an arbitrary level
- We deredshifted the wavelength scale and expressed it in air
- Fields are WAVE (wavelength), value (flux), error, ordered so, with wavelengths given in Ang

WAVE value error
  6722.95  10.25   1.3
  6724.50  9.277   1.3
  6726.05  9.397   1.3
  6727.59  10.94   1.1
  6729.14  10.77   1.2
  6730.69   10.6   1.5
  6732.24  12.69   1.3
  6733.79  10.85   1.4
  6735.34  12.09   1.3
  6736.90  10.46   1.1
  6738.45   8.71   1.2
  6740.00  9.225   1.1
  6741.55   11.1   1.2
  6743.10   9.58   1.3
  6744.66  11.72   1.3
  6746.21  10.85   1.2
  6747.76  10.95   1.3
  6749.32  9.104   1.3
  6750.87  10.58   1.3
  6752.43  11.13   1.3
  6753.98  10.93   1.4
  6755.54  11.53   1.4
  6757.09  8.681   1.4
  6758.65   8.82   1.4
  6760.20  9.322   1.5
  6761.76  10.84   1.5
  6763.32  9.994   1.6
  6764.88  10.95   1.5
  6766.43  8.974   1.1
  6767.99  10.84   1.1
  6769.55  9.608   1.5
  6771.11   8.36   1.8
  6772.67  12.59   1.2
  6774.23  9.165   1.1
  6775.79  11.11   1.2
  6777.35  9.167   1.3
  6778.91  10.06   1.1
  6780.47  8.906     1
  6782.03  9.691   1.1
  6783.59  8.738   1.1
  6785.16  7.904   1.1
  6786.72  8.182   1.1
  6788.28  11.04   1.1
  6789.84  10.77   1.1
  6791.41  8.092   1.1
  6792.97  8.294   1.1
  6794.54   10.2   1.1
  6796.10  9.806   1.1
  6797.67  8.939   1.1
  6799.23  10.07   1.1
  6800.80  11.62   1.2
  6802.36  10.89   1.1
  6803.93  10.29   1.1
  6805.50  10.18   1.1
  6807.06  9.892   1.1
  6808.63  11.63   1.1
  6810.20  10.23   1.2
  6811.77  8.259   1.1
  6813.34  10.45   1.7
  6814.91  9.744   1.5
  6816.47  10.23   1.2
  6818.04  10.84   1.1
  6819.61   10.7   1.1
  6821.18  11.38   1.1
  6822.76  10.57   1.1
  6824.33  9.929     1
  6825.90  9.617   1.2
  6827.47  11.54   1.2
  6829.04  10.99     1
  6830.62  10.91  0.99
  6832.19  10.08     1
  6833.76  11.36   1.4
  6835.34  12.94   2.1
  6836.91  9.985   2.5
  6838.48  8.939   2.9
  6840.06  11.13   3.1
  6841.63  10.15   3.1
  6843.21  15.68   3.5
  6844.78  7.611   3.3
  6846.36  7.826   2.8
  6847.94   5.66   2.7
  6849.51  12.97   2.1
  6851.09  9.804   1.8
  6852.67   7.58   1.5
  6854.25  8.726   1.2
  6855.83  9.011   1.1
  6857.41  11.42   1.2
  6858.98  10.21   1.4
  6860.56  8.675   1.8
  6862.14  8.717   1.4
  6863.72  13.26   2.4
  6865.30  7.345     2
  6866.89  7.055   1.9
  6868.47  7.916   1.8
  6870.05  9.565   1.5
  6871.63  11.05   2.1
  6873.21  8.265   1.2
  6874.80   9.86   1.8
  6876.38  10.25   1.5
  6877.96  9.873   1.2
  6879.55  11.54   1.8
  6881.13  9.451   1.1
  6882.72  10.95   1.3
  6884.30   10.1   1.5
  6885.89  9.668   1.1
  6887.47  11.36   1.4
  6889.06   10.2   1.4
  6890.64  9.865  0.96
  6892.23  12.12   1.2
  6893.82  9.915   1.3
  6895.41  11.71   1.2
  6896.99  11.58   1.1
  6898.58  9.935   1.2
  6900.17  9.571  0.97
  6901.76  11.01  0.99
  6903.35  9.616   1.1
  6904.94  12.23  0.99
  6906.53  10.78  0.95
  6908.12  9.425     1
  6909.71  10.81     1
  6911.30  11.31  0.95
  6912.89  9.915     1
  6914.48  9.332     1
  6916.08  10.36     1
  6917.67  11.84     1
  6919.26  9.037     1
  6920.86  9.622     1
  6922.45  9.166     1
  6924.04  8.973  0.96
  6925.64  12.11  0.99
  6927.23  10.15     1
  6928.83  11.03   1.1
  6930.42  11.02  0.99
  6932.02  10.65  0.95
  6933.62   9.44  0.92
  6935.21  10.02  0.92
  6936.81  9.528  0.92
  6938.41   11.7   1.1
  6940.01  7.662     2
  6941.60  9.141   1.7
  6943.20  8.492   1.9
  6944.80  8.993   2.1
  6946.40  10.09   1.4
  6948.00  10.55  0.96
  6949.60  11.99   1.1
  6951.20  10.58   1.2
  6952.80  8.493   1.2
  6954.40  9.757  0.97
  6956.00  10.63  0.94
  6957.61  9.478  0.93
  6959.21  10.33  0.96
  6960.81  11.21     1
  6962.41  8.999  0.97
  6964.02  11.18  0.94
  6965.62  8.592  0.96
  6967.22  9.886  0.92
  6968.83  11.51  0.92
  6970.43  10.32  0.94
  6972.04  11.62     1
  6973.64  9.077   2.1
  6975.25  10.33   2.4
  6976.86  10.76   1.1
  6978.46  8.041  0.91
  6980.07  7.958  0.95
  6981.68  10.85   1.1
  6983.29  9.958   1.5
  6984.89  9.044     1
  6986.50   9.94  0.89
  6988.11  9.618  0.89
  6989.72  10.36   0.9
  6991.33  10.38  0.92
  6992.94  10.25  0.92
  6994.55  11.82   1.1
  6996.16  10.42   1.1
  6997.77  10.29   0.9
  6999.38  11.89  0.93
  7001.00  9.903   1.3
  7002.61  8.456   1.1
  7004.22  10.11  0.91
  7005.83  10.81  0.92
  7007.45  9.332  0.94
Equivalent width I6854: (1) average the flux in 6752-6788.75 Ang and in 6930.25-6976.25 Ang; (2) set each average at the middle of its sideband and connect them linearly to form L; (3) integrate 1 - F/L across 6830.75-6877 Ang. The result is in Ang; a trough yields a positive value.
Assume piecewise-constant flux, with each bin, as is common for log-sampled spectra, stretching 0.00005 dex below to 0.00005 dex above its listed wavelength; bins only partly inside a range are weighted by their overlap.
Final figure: 0.70 Ang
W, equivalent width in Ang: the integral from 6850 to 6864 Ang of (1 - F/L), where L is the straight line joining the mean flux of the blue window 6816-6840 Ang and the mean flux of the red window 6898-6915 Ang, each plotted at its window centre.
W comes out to 1.2 Ang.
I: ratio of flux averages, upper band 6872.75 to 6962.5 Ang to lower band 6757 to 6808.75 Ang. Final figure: 1.04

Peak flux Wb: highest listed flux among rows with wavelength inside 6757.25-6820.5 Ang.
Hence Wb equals 12.59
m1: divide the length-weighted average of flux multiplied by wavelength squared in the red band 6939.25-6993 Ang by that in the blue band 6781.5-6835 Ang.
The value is 1.02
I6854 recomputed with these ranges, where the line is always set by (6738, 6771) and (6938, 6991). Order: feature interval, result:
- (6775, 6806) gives 1.25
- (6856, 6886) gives 0.83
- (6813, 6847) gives -1.79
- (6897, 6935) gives -1.45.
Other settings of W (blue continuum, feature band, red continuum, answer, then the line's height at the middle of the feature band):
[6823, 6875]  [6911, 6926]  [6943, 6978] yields 0.0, 10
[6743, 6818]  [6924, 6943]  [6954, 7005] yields -0.1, 10.1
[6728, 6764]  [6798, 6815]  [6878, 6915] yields 0.3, 10.5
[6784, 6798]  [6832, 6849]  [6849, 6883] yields -1.2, 9.51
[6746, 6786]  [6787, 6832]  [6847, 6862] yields -2.8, 9.62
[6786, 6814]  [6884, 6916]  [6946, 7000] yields -1.4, 10.1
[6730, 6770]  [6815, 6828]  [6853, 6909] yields -0.4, 10.2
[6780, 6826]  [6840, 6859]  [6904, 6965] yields 0.4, 10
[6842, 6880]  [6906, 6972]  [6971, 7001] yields -1.3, 9.92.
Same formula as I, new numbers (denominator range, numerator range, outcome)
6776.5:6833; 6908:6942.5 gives 1.01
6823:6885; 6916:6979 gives 1.01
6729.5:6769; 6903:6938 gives 0.99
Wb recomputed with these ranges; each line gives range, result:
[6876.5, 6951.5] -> 12.23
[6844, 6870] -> 13.26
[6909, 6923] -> 11.84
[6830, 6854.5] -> 15.68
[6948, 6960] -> 11.99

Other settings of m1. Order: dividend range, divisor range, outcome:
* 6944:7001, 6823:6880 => 1.06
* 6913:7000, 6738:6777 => 1.05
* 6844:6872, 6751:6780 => 0.93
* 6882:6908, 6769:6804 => 1.13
